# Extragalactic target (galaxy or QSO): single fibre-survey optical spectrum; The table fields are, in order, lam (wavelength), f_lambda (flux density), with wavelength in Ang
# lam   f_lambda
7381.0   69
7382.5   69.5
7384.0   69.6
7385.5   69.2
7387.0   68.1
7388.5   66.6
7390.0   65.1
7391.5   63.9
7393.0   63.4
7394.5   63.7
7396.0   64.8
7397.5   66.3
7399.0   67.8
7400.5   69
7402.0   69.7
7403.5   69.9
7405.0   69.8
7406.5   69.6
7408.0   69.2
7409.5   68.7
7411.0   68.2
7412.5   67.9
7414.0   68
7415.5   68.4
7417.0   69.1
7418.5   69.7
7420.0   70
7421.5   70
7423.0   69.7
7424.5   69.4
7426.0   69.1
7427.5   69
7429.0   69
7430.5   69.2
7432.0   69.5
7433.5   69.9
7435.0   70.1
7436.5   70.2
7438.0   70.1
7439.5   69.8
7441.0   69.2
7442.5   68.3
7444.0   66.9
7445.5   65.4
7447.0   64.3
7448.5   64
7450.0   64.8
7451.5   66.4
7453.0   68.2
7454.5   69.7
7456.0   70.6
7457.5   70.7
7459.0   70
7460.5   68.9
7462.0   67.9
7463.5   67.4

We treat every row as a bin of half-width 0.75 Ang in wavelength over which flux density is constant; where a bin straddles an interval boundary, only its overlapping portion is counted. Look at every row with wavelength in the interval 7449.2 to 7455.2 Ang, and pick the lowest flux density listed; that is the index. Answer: 64.8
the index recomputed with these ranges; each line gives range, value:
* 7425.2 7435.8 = 69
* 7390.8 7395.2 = 63.4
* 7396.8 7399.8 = 66.3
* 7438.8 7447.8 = 64.3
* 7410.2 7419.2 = 67.9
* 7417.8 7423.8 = 69.7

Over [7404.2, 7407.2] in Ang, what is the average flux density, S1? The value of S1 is 69.7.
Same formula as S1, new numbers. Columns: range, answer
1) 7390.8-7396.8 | 64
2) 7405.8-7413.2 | 68.7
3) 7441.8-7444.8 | 67.6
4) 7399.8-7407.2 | 69.6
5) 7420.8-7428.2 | 69.4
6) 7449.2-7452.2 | 65.6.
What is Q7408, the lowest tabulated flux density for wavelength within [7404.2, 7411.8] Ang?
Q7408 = 68.2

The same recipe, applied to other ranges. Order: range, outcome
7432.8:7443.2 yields 68.3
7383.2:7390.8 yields 65.1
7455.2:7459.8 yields 70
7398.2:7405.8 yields 67.8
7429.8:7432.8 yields 69.2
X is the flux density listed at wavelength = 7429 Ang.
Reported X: 69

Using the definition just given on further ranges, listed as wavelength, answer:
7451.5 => 66.4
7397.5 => 66.3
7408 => 69.2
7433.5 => 69.9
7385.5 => 69.2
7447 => 64.3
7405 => 69.8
